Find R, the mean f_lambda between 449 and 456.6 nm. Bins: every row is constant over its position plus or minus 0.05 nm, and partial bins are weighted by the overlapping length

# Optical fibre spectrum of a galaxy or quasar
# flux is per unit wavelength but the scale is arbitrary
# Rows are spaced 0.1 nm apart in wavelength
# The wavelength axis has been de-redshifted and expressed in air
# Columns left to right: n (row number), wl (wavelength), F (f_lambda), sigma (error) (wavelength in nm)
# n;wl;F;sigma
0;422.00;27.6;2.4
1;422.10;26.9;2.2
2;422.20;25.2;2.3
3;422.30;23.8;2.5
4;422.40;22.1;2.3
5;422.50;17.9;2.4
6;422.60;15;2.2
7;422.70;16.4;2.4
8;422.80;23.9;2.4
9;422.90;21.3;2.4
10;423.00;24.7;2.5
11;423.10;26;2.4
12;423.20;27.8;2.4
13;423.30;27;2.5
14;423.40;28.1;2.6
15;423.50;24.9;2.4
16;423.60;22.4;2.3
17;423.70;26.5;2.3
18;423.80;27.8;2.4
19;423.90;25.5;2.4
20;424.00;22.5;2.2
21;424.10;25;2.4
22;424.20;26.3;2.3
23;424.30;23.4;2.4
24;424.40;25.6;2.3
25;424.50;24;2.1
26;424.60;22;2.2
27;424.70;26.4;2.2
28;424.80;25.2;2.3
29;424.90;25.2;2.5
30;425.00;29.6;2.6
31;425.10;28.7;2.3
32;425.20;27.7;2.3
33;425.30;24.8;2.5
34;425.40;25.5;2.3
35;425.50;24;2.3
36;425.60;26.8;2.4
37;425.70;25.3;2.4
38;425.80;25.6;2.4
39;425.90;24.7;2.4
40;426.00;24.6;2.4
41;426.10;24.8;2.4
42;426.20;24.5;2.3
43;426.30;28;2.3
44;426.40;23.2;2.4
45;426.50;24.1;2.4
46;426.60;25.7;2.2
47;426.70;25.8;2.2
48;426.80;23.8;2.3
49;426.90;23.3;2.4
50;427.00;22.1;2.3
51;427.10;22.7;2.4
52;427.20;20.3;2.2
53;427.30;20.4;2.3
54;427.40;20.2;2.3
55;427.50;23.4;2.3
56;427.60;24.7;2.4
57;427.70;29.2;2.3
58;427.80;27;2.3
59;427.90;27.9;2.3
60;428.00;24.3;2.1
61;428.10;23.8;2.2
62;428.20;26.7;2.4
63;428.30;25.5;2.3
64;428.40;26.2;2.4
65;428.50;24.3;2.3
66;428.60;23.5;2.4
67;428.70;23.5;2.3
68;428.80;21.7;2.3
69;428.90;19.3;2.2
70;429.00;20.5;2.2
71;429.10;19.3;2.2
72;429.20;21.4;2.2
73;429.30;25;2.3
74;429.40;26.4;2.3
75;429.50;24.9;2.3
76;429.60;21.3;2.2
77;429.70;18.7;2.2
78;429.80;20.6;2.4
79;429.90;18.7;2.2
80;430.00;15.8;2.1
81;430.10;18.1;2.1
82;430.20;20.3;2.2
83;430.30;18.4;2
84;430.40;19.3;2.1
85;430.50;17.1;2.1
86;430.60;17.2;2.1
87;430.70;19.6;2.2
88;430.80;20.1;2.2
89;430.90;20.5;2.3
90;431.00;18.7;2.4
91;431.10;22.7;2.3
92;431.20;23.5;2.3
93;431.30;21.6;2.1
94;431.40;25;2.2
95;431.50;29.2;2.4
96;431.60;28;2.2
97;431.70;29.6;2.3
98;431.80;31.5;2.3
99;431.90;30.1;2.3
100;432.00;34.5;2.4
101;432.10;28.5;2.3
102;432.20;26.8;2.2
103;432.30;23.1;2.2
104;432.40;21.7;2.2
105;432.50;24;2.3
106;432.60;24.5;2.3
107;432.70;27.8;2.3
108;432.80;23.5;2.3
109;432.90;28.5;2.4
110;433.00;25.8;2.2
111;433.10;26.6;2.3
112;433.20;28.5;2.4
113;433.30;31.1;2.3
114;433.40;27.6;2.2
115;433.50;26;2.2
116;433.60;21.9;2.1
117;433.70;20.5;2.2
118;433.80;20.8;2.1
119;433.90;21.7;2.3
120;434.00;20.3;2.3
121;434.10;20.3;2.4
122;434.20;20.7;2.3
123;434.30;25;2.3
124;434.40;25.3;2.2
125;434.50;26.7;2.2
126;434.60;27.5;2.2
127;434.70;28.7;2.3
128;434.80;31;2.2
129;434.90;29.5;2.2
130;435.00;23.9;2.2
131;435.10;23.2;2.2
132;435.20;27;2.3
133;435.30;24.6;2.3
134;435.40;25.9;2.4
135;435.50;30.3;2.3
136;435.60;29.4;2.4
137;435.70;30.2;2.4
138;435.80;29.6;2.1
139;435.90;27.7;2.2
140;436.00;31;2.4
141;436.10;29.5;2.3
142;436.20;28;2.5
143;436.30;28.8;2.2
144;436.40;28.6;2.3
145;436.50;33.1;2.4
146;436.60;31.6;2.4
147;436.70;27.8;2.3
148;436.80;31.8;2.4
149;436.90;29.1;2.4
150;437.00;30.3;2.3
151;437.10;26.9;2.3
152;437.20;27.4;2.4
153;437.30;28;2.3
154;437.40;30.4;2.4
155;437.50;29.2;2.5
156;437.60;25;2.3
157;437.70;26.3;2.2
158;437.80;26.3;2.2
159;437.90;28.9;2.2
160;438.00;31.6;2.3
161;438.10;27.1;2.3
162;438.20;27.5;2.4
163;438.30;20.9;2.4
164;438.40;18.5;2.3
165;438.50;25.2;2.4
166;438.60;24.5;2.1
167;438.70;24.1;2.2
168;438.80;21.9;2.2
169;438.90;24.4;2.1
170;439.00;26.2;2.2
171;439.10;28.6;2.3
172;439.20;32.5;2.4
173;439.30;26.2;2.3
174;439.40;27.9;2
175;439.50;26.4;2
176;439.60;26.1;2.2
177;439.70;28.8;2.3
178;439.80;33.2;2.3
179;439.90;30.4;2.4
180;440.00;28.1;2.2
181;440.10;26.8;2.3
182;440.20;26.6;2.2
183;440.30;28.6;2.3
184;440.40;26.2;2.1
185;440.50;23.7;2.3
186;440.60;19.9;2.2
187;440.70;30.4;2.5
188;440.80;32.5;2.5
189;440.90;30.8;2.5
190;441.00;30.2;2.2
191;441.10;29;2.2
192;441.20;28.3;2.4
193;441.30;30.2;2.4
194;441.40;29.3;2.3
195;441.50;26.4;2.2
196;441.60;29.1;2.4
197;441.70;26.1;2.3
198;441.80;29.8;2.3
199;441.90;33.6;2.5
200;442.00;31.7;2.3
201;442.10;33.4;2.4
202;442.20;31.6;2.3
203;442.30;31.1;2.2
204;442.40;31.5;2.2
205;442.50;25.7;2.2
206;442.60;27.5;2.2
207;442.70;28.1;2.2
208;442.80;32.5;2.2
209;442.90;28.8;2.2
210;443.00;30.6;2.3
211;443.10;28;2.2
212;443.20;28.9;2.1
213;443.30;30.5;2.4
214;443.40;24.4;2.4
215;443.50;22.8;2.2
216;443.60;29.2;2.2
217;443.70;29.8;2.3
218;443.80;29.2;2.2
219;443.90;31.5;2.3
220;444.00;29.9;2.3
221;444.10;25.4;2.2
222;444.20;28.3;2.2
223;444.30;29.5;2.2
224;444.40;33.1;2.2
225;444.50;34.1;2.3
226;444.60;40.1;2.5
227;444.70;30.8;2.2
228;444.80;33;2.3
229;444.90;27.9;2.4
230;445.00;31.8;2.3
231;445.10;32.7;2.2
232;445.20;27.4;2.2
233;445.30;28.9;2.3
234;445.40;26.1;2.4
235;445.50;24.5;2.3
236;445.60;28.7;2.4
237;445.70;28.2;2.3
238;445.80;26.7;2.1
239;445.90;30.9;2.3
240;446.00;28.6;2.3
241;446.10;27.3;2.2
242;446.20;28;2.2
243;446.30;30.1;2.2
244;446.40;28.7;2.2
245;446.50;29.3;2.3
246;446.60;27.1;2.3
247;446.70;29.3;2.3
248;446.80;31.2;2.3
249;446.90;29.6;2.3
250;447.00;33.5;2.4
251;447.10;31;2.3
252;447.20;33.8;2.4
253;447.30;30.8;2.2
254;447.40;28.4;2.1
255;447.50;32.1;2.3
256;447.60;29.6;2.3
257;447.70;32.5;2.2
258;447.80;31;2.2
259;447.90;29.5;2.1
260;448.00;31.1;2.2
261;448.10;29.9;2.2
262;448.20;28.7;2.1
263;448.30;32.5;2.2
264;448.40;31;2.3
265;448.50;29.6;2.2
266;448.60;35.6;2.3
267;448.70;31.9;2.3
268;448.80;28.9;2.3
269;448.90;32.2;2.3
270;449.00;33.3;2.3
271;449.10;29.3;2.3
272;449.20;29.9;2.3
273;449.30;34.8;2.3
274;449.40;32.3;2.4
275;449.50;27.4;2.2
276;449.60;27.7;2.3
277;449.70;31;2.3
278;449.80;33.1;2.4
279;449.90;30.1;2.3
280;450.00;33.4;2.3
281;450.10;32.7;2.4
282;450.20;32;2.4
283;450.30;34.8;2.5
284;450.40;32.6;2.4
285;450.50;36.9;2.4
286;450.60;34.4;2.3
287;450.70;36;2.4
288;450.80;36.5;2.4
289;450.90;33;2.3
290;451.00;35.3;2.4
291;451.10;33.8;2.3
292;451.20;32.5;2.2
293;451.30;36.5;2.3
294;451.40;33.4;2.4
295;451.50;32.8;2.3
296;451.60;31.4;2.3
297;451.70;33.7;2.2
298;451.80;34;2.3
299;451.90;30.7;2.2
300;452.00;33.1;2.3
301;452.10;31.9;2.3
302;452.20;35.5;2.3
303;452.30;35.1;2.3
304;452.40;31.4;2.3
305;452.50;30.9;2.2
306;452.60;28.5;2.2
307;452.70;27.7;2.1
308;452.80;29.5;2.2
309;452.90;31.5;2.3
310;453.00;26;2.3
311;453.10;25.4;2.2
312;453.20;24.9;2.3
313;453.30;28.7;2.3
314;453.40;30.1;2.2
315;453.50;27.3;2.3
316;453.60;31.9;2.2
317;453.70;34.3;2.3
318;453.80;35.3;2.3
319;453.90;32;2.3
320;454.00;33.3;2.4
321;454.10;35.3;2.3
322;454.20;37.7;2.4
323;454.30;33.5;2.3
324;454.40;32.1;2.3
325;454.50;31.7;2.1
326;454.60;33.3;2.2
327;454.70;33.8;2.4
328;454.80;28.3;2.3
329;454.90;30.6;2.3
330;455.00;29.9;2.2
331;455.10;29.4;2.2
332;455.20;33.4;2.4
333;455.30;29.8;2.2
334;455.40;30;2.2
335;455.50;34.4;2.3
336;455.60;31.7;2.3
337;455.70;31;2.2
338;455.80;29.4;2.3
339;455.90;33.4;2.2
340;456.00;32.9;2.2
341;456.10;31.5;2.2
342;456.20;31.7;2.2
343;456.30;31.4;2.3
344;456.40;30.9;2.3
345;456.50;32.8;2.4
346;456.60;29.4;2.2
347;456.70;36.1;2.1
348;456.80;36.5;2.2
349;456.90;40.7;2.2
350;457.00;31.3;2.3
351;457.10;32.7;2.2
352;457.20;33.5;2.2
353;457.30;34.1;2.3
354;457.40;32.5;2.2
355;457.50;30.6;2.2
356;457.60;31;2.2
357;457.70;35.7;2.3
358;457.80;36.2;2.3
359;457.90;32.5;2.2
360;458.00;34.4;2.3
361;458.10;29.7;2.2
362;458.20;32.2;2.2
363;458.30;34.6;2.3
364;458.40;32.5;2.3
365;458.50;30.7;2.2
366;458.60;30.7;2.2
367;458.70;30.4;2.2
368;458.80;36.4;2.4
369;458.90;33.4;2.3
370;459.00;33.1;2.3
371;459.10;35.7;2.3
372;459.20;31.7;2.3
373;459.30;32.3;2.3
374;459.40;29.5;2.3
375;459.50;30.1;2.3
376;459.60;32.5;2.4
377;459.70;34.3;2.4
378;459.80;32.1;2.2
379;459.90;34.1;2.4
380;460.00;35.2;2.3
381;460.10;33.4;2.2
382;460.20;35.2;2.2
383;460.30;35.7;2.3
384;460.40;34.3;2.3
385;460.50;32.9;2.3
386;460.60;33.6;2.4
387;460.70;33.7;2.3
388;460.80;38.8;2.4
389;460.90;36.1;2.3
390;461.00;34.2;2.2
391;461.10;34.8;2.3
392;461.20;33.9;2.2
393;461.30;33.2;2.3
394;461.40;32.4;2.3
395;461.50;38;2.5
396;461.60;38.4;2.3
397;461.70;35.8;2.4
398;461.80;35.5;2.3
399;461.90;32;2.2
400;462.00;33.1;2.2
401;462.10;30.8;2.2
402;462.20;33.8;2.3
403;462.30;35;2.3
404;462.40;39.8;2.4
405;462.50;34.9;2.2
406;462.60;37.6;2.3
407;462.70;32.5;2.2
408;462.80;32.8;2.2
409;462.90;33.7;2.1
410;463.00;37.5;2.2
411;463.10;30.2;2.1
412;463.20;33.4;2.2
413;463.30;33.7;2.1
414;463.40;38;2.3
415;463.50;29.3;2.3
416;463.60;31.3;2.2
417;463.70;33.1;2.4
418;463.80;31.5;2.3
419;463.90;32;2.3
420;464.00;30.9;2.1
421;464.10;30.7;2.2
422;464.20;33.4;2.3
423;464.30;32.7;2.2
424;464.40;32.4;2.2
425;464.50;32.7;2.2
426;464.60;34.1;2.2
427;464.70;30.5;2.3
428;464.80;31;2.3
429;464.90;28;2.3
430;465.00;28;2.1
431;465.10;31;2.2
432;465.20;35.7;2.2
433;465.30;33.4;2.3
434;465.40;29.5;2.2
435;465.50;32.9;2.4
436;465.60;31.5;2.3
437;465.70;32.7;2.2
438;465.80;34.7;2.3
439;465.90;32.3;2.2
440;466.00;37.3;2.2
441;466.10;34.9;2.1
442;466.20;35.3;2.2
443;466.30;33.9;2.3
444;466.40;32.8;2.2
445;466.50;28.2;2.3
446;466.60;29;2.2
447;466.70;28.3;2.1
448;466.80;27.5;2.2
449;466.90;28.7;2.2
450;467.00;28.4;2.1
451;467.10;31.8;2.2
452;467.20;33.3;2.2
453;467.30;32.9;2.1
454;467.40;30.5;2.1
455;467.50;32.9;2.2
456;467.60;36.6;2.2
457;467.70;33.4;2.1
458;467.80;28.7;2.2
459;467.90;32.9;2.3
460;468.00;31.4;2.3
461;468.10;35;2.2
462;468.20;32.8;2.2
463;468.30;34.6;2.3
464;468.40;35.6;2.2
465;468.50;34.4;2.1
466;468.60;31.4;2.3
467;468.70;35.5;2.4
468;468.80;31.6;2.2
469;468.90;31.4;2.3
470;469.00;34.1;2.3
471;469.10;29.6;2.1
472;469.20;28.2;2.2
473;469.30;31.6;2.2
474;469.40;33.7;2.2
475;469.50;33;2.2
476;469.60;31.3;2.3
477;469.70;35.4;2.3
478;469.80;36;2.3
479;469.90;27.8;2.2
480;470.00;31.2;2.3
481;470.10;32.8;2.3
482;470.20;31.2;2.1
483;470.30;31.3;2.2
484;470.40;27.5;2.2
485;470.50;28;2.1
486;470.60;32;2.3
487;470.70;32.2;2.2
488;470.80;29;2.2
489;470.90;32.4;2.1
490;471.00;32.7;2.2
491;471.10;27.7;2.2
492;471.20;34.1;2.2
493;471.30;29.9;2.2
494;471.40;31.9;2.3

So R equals 31.9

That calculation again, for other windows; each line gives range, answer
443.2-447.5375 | 29.6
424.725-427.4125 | 24.8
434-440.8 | 27.3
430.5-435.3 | 25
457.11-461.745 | 33.6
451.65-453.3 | 30.6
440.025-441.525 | 28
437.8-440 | 26.7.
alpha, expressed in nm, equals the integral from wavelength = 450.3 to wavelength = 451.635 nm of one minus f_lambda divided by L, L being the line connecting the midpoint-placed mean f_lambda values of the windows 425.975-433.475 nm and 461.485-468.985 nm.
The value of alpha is -0.23 nm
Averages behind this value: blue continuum 23.9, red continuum 32.8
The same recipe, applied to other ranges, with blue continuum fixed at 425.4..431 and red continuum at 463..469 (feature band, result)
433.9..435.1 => -0.036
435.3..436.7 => -0.256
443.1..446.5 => -0.293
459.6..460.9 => -0.151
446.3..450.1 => -0.415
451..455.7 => -0.424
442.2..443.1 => -0.105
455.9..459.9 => -0.344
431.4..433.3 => -0.283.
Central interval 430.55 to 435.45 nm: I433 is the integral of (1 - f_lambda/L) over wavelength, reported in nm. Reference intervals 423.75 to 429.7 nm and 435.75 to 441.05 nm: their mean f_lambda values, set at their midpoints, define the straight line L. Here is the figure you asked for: 0.21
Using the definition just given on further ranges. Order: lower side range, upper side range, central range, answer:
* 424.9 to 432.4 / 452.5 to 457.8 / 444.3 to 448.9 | -0.181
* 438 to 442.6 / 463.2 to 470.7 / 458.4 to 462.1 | -0.327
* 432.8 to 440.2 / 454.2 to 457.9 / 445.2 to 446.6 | 0.073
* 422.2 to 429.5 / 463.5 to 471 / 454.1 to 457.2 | -0.275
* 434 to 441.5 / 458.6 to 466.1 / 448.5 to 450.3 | -0.075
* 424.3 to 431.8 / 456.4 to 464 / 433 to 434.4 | 0.070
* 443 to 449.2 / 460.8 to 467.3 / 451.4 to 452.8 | -0.047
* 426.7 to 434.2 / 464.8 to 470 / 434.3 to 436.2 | -0.240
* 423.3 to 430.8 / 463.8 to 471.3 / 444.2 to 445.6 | -0.169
